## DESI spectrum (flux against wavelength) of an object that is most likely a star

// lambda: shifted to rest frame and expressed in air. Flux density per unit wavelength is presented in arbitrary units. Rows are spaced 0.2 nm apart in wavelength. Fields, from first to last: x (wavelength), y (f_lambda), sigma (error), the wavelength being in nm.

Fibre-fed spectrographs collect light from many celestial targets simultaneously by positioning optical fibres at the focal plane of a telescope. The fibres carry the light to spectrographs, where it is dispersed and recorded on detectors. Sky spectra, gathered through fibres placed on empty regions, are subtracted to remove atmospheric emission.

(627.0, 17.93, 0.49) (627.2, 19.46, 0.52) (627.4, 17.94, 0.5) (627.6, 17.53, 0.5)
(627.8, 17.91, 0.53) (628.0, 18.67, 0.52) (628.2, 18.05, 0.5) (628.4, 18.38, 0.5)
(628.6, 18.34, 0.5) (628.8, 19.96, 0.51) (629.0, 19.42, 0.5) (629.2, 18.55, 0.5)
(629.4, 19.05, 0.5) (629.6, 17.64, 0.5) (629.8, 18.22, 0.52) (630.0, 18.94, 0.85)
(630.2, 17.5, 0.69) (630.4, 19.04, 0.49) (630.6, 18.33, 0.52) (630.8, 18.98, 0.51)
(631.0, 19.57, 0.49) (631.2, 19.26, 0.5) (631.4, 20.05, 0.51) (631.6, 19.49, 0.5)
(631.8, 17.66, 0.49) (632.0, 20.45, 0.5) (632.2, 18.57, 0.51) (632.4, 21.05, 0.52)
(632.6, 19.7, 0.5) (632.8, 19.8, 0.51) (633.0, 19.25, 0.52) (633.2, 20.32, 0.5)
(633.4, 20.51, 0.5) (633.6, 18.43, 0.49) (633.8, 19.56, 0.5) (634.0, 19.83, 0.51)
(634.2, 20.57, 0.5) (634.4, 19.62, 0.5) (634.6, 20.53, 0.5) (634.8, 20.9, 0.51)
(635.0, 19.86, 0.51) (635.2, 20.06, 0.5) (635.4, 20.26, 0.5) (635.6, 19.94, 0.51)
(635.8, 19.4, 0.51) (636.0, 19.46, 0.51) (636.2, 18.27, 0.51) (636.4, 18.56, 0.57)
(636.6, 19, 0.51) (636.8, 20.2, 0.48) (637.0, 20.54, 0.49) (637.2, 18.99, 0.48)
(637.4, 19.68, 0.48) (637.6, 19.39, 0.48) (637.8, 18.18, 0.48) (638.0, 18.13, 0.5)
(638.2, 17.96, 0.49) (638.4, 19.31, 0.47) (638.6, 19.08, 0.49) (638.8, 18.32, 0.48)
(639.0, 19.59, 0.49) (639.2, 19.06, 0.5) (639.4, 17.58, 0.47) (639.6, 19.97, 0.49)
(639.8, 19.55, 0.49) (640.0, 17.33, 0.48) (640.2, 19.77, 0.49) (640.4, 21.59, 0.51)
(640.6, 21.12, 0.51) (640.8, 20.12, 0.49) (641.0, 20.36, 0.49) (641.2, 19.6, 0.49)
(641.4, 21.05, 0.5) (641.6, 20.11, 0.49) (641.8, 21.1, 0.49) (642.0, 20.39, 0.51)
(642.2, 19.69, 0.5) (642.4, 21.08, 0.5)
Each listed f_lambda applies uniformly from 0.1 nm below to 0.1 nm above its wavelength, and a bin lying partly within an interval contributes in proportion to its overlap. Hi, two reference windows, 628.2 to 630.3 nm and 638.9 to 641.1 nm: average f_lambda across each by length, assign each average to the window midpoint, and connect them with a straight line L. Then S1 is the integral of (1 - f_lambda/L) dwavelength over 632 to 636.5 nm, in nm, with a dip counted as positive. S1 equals -0.16 nm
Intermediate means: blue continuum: 18.6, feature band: 19.8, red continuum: 19.6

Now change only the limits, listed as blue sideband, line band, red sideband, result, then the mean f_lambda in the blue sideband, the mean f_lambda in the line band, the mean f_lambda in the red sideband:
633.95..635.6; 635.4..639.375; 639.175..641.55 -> 0.179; 20.2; 19.1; 19.8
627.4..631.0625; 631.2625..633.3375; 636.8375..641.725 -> -0.091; 18.5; 19.6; 19.5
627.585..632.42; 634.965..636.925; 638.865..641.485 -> -0.016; 18.8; 19.5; 19.7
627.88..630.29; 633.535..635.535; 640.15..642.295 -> -0.059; 18.6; 20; 20.5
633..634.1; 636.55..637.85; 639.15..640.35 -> -0.015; 19.7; 19.5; 19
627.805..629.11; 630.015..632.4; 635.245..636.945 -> -0.011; 18.7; 19.1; 19.4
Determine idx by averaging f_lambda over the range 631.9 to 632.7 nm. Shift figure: 19.9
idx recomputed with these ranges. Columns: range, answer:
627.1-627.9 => 18.2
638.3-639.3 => 19.1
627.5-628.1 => 18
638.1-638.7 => 18.8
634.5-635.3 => 20.3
